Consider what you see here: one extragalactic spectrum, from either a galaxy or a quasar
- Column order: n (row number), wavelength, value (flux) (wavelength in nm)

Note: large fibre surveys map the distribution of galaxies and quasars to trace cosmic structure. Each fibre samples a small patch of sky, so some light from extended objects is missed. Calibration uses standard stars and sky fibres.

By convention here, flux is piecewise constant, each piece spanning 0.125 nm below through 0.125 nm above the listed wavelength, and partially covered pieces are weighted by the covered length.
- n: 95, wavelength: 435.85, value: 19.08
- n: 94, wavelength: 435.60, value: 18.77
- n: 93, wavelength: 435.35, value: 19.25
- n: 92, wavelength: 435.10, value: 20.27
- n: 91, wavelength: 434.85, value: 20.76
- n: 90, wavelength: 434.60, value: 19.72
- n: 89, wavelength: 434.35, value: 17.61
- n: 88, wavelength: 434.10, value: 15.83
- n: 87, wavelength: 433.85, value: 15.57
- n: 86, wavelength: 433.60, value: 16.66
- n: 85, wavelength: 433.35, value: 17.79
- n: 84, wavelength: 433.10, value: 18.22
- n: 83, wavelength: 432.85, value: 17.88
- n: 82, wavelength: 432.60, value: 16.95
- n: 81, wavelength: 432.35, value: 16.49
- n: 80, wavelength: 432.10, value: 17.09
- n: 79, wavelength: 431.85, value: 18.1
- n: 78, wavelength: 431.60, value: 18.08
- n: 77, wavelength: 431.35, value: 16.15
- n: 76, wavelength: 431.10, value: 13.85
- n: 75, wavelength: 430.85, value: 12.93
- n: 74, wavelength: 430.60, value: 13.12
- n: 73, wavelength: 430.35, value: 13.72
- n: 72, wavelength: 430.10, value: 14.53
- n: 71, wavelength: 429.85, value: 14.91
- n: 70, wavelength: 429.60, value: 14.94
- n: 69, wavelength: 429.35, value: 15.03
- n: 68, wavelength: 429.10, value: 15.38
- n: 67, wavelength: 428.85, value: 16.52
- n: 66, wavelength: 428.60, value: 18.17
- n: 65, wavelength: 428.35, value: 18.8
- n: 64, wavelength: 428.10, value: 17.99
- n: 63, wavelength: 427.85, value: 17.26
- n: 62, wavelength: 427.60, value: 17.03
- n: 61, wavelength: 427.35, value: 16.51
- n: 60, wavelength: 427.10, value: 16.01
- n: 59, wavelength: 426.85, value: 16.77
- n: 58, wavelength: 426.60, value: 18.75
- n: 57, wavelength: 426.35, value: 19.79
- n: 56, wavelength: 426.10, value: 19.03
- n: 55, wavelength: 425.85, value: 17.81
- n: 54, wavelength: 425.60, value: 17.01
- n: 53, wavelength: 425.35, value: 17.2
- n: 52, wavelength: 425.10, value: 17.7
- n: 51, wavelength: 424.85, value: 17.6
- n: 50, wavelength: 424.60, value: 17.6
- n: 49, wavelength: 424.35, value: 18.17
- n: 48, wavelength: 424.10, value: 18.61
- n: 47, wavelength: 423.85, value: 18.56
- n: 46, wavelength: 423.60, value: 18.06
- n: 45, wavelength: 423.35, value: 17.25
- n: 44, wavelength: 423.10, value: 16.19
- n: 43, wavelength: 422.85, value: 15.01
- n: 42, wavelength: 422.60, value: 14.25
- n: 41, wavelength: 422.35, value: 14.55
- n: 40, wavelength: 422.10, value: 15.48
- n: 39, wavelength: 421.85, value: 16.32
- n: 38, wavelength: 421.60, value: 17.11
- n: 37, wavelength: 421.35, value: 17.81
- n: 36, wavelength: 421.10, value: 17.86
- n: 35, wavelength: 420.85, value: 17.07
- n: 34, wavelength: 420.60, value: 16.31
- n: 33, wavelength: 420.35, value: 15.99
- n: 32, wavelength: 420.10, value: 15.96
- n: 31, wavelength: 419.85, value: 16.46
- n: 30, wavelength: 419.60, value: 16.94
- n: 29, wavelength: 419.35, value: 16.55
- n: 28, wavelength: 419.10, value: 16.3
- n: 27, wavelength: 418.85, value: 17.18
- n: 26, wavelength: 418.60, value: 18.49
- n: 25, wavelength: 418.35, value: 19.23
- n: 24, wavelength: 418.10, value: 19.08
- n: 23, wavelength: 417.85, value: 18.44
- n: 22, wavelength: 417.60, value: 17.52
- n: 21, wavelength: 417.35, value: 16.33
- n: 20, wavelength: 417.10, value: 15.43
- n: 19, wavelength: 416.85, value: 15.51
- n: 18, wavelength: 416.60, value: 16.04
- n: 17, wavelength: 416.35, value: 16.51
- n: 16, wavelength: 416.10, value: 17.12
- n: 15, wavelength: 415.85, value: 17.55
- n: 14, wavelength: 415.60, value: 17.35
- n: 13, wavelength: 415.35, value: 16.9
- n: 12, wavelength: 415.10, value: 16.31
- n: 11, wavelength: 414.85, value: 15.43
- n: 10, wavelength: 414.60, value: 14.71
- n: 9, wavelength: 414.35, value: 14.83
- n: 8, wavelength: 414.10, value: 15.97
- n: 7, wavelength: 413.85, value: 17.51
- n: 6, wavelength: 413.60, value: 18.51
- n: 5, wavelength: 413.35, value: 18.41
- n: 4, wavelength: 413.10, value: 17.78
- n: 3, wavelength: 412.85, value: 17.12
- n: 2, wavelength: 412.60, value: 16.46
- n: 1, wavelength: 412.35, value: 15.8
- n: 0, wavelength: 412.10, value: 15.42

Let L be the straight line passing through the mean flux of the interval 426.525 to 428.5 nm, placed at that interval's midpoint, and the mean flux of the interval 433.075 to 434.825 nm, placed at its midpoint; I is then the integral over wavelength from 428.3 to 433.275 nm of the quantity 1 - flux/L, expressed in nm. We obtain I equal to 0.40 nm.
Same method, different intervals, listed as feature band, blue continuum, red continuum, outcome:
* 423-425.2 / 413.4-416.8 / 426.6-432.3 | -0.20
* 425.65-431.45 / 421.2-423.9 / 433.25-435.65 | 0.32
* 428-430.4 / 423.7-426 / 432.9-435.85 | 0.26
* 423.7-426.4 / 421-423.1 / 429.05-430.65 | -0.45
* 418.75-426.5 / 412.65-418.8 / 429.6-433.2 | -0.26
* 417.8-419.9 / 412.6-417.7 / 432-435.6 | -0.09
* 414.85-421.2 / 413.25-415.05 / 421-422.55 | -0.20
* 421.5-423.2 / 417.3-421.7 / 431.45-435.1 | 0.18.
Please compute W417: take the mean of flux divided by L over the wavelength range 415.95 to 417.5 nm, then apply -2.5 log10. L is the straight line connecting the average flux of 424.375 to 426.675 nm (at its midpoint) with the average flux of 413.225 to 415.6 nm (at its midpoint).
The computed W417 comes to 0.04 mag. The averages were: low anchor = 16.6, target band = 16.2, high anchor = 18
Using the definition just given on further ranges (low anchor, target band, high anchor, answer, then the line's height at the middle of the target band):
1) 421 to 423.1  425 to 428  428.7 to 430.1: -0.13 mag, 15.6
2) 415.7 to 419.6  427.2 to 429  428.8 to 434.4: -0.08 mag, 16.2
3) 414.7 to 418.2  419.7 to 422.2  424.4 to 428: 0.03 mag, 17.2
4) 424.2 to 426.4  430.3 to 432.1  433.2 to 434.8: 0.15 mag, 17.6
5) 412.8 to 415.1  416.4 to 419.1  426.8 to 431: -0.05 mag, 16.5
